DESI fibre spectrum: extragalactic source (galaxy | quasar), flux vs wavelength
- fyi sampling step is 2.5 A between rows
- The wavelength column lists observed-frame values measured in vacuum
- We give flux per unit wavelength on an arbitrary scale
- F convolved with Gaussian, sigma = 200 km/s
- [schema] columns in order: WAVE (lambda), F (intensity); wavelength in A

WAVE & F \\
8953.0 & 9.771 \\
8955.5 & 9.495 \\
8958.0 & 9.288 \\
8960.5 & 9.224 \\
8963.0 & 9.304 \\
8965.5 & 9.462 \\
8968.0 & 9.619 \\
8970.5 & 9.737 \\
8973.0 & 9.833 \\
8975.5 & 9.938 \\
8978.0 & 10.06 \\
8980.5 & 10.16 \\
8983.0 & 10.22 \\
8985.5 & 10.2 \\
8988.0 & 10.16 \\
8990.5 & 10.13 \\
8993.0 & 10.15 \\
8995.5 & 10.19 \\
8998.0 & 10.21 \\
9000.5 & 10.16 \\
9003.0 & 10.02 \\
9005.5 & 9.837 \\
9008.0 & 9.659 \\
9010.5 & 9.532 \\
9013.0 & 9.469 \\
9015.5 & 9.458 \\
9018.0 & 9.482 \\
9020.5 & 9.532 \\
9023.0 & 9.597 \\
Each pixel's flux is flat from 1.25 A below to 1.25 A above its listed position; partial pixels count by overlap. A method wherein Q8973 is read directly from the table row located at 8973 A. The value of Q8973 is 9.833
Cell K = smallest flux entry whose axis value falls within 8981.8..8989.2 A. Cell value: 10.16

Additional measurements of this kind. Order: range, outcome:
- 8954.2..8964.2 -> 9.224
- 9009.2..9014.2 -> 9.469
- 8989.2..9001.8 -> 10.13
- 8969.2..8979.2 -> 9.737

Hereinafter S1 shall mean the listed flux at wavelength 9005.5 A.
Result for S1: 9.837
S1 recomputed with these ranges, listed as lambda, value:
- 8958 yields 9.288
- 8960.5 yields 9.224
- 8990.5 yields 10.13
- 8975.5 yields 9.938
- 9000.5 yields 10.16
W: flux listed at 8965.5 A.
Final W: 9.462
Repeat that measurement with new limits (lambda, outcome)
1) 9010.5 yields 9.532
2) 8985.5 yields 10.2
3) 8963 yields 9.304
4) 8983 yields 10.22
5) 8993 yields 10.15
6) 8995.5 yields 10.19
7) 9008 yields 9.659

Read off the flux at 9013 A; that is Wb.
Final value 9.469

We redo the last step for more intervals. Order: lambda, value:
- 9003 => 10.02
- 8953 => 9.771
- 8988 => 10.16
